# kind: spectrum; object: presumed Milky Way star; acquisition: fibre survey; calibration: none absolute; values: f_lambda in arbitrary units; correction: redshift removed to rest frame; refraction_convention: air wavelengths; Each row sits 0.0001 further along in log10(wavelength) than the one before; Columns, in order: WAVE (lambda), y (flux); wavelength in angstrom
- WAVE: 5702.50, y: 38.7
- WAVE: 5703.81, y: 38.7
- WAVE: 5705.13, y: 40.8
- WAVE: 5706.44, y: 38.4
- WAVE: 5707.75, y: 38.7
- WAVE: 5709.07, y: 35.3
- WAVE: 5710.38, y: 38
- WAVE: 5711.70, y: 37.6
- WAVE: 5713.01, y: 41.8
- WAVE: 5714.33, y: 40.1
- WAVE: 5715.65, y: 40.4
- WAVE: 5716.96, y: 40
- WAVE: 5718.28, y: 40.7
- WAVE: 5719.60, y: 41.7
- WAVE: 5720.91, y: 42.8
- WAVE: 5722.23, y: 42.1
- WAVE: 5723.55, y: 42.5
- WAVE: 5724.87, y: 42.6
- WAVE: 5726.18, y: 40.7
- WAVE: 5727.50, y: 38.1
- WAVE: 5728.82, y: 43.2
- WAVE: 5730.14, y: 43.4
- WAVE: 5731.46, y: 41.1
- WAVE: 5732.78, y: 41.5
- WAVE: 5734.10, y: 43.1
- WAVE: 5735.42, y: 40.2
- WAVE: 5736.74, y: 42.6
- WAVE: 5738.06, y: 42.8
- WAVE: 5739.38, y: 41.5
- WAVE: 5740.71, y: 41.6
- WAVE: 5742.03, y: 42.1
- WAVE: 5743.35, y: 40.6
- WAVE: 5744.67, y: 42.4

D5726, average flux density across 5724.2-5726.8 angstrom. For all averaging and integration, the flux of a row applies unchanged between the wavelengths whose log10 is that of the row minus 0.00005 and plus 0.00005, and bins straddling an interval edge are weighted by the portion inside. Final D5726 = 41.8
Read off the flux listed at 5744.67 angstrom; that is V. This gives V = 42.4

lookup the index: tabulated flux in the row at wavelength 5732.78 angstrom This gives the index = 41.5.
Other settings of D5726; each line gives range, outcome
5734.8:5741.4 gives 41.7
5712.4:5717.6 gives 40.5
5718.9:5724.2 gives 42.3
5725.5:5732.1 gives 41.3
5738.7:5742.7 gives 41.7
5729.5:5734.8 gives 42.3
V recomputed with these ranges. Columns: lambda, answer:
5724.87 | 42.6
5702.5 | 38.7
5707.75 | 38.7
